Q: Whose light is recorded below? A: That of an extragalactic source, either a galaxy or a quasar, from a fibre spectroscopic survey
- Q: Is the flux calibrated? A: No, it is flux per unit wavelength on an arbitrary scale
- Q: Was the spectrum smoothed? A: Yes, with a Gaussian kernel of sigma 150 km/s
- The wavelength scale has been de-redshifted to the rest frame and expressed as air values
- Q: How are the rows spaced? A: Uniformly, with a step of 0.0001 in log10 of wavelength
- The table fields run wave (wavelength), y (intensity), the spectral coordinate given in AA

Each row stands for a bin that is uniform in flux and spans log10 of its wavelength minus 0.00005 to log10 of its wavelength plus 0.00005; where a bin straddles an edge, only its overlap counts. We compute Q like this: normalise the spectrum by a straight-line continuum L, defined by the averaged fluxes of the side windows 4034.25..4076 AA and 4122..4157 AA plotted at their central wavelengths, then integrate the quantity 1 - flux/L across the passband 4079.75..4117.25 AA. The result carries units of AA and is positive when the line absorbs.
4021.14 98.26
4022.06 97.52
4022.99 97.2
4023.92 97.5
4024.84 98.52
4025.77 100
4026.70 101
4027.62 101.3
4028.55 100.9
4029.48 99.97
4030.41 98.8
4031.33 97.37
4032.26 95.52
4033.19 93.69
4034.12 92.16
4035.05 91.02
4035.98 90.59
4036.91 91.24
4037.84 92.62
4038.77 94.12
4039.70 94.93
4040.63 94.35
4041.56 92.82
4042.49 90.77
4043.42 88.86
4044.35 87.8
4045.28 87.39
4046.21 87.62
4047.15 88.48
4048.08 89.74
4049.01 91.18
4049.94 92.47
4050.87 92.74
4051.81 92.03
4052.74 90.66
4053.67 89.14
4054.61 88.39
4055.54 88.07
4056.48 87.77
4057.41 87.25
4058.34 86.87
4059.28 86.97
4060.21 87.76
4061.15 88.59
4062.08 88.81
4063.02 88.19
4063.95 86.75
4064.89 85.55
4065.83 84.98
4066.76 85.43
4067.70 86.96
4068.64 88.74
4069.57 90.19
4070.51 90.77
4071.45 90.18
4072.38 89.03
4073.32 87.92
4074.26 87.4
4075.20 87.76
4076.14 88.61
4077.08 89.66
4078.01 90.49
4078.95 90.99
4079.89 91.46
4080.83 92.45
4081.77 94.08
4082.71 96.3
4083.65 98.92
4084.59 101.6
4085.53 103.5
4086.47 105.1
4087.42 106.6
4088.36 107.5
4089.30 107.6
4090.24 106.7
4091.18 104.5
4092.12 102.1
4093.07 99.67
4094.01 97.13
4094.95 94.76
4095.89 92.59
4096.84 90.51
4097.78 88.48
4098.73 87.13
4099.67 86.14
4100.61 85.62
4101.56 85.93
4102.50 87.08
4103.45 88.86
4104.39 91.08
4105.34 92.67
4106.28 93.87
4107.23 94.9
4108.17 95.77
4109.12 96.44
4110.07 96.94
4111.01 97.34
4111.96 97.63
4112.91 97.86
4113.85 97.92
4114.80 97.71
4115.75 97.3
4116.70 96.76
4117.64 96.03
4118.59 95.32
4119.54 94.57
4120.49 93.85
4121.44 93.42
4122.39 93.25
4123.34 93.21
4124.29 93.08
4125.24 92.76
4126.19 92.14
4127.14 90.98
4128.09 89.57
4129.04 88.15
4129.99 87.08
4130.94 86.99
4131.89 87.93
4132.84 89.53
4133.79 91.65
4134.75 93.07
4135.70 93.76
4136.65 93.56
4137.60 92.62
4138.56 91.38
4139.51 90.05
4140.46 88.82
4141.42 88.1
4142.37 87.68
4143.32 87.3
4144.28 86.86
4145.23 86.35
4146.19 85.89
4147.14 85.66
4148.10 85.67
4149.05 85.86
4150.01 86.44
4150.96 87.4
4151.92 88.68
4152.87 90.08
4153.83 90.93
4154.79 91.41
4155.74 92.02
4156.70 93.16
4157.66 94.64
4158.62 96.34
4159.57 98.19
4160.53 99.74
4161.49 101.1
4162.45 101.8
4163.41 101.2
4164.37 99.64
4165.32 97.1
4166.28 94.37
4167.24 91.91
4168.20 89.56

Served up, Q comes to -2.8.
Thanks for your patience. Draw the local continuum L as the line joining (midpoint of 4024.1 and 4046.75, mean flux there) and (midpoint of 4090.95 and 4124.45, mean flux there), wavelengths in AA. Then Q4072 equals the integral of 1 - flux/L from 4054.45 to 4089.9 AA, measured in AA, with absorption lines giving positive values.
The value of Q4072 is 0.9 AA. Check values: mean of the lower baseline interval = 94.3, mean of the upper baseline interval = 94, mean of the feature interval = 91.8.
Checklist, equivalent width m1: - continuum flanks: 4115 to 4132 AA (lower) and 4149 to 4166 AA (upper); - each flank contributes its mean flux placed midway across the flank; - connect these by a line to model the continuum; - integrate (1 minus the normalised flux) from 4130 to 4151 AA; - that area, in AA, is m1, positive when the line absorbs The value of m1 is 1.1 AA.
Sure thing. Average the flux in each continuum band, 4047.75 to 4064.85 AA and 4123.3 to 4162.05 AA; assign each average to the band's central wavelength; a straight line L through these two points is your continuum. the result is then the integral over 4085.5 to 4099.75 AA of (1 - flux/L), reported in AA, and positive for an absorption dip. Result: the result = -1.5 AA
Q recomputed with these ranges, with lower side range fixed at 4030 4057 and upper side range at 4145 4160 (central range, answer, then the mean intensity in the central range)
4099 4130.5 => -0.9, 93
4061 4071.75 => 0.4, 87.9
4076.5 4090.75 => -1.2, 98.8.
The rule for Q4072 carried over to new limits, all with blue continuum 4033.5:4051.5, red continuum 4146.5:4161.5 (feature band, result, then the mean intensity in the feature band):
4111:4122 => -0.6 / 96.2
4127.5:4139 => 0.1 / 90.4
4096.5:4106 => 0.3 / 88.5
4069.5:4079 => 0.2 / 89.3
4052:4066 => 0.5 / 87.9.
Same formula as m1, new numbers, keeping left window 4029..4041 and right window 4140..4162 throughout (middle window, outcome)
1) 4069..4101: -0.8 AA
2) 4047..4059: 0.5 AA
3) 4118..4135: -0.1 AA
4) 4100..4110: 0.1 AA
